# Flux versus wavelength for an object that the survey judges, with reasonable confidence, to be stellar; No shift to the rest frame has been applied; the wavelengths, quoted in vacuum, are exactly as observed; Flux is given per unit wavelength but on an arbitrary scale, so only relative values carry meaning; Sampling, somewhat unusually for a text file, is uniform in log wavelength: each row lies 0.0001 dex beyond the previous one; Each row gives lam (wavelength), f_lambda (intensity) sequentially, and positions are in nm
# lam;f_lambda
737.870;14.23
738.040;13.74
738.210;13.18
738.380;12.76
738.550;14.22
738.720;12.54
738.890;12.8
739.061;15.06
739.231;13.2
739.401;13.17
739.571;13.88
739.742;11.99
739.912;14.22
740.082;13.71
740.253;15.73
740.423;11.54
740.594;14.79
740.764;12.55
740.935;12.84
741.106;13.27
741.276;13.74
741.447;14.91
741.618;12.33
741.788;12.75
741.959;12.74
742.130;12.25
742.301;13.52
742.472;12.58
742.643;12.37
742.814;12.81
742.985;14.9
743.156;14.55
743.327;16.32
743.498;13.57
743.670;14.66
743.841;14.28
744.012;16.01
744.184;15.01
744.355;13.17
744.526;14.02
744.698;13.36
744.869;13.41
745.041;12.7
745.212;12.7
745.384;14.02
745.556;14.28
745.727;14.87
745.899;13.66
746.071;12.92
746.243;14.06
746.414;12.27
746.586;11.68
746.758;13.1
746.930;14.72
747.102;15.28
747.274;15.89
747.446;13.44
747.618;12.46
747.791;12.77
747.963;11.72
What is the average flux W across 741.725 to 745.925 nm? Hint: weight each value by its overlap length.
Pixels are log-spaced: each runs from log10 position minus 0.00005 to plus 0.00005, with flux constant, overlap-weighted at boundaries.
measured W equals 13.8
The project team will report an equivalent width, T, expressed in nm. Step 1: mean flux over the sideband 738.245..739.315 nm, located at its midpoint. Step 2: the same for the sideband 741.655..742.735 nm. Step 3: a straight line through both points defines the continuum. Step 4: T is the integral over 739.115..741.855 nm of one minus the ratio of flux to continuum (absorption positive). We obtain -0.08 nm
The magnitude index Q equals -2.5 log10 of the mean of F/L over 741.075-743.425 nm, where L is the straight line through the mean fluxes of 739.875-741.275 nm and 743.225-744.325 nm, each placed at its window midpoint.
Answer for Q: 0.06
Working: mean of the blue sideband 13.6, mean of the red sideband 14.9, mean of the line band 13.5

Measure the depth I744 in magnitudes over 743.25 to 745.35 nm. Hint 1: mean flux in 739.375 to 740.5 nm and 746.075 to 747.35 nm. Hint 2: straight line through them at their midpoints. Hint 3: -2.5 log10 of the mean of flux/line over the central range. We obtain -0.03 mag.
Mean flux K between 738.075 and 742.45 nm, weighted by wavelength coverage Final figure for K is 13.3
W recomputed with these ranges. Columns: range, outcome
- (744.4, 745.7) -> 13.6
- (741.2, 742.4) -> 13.2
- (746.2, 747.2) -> 13.5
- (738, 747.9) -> 13.6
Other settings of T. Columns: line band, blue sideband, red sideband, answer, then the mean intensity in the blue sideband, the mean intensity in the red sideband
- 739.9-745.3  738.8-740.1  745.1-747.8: -0.04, 13.5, 13.6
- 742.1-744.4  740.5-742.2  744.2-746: -0.10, 13.2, 13.7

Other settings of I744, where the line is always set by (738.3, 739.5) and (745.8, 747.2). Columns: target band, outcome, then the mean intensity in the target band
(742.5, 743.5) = -0.05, 14.1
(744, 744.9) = -0.05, 14.1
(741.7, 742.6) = 0.06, 12.8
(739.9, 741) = -0.01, 13.6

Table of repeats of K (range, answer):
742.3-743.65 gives 13.9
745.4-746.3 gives 14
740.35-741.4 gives 13.2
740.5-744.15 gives 13.7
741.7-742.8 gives 12.7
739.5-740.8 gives 13.6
